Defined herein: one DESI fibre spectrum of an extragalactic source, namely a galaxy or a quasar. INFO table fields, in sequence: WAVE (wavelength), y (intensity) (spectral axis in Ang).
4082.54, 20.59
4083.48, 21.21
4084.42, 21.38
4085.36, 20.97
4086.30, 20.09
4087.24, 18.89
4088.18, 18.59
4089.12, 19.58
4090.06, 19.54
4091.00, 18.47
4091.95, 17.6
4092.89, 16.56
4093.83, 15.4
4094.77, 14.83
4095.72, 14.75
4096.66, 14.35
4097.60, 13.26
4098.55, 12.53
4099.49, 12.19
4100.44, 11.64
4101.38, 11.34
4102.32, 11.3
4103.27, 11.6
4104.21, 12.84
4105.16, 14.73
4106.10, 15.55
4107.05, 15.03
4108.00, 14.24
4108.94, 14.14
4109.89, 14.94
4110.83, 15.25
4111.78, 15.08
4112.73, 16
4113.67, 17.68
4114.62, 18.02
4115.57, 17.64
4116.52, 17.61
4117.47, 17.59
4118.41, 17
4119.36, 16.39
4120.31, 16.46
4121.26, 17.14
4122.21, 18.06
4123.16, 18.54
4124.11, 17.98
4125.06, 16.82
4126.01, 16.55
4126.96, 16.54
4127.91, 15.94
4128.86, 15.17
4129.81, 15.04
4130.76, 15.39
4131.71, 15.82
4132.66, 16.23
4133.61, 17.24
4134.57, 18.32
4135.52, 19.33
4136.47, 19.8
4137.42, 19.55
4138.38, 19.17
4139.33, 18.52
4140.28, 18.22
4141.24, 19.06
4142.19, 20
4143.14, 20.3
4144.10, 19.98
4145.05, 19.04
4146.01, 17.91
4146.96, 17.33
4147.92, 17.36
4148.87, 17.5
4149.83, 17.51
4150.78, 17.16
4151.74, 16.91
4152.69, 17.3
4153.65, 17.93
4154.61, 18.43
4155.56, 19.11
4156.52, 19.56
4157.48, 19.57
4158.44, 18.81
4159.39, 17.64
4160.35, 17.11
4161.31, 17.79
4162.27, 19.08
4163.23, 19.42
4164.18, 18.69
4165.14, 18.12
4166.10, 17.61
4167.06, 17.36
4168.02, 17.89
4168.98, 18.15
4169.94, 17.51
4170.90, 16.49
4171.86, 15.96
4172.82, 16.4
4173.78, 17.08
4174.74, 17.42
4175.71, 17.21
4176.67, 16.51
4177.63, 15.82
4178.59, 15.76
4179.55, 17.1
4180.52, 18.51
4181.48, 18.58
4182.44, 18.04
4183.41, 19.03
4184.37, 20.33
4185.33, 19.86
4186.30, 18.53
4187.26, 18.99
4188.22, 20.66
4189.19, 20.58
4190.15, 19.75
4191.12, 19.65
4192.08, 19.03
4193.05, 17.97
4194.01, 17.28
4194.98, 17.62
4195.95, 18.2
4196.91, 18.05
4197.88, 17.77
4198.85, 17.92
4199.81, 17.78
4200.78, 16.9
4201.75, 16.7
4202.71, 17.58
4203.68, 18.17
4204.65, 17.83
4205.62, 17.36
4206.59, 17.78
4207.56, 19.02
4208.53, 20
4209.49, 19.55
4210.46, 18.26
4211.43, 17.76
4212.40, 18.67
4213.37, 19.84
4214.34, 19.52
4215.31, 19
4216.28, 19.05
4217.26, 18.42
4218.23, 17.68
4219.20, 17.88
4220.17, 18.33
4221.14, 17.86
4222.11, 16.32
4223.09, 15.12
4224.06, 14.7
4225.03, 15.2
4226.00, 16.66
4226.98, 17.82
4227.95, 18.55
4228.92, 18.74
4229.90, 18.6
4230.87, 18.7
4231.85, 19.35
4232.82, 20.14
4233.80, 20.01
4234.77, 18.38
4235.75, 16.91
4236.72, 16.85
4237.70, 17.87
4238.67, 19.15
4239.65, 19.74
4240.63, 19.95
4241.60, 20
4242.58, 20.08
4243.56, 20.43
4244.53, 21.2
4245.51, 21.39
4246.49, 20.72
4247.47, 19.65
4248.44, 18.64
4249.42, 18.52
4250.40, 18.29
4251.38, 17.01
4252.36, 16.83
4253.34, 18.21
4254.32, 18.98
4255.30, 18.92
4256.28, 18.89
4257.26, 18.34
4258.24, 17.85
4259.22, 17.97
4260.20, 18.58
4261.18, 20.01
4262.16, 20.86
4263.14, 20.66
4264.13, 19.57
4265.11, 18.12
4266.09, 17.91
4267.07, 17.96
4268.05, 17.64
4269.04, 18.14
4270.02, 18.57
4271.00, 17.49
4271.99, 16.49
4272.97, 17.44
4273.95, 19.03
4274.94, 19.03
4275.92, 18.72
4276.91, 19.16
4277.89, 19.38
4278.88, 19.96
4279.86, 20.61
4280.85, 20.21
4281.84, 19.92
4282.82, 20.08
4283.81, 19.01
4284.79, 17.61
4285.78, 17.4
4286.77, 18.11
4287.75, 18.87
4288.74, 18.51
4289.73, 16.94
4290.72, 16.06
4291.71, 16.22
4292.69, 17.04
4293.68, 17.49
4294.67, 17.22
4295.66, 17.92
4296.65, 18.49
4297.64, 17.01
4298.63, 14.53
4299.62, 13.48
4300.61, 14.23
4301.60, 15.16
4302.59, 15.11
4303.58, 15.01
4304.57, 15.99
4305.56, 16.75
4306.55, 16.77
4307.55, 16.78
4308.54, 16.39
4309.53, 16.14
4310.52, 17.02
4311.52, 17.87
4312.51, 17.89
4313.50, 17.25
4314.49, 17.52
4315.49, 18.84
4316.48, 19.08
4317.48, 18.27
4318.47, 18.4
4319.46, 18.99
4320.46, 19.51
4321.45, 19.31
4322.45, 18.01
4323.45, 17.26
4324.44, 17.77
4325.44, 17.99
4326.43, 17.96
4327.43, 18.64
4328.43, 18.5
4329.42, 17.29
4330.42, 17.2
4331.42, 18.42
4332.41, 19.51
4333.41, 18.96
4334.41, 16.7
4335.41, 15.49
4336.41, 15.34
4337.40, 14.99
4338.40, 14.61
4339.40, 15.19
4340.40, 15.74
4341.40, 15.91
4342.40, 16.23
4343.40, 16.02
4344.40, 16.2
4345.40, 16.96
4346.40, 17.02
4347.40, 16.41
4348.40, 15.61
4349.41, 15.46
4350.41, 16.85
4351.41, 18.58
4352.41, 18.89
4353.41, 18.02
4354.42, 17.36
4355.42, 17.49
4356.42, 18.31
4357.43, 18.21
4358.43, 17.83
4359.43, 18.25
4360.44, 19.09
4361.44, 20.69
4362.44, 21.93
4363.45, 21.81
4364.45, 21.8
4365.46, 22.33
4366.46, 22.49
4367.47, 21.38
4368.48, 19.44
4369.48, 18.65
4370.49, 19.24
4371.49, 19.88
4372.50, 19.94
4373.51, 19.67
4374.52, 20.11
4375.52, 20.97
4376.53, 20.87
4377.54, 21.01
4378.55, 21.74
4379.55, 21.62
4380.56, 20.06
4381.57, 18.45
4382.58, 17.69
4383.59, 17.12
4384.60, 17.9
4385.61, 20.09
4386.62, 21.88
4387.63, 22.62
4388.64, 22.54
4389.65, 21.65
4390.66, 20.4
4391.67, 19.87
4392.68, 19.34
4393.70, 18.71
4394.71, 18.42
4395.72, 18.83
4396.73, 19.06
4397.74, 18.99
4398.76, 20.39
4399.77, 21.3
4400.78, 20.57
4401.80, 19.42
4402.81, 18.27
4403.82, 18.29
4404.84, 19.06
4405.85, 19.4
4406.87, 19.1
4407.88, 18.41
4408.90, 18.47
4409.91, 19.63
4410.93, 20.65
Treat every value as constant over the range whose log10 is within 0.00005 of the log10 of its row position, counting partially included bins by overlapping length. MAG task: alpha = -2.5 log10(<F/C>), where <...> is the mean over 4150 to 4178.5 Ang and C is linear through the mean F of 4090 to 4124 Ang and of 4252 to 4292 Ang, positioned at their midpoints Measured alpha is -0.077 mag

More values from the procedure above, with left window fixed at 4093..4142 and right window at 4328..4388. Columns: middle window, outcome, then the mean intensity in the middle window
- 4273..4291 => -0.06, 18.8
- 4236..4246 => -0.14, 19.6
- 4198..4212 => -0.07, 18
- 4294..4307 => 0.13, 16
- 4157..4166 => -0.12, 18.4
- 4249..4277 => -0.05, 18.4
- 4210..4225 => -0.05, 17.8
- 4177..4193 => -0.12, 18.7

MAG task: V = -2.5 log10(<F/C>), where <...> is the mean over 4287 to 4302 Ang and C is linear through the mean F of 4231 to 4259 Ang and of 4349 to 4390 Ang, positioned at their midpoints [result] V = 0.16 mag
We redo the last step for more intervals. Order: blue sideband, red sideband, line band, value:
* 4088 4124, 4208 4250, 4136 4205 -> -0.06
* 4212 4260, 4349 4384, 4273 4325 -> 0.08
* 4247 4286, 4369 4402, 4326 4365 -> 0.12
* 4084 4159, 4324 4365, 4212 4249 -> -0.08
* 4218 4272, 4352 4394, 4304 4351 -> 0.13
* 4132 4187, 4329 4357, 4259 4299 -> -0.07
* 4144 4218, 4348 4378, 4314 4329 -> 0.04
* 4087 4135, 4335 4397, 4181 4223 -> -0.10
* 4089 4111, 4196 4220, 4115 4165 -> -0.12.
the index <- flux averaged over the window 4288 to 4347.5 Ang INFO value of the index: 17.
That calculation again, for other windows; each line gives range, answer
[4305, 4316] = 17.2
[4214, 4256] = 18.5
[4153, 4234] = 18.1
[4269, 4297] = 18.3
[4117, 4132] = 16.7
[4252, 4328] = 17.9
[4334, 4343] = 15.6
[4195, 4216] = 18.3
